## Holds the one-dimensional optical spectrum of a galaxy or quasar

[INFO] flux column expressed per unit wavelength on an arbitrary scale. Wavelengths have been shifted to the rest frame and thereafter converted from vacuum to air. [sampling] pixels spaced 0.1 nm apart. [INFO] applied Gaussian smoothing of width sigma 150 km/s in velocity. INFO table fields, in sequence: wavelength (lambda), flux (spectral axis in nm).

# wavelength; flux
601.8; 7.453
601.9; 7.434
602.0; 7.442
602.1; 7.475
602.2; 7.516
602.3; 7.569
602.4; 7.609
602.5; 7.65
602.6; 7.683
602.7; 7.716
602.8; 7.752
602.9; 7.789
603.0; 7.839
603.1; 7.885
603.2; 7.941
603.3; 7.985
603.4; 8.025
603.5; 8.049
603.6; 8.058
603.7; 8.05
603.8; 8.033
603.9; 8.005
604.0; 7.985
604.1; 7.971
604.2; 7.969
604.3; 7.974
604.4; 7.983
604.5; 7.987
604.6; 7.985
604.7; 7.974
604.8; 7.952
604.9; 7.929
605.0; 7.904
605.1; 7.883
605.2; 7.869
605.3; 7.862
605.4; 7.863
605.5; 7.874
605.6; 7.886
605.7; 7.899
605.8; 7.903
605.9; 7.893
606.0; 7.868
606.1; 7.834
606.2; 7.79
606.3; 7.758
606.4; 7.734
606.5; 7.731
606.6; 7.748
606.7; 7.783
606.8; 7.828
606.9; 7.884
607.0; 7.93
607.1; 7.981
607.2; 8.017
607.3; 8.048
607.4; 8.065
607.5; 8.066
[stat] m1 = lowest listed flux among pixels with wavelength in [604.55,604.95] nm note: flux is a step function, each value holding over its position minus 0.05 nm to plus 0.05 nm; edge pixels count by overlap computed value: 7.929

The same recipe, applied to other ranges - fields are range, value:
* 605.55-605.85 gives 7.886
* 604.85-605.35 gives 7.862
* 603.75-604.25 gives 7.969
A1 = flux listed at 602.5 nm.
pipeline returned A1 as 7.65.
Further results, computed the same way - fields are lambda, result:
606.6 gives 7.748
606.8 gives 7.828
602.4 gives 7.609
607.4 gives 8.065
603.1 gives 7.885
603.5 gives 8.049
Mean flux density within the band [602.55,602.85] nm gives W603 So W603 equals 7.72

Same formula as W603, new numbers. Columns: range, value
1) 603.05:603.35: 7.94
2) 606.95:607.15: 7.96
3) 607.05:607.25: 8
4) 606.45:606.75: 7.75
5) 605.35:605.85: 7.89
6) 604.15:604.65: 7.98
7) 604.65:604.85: 7.96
